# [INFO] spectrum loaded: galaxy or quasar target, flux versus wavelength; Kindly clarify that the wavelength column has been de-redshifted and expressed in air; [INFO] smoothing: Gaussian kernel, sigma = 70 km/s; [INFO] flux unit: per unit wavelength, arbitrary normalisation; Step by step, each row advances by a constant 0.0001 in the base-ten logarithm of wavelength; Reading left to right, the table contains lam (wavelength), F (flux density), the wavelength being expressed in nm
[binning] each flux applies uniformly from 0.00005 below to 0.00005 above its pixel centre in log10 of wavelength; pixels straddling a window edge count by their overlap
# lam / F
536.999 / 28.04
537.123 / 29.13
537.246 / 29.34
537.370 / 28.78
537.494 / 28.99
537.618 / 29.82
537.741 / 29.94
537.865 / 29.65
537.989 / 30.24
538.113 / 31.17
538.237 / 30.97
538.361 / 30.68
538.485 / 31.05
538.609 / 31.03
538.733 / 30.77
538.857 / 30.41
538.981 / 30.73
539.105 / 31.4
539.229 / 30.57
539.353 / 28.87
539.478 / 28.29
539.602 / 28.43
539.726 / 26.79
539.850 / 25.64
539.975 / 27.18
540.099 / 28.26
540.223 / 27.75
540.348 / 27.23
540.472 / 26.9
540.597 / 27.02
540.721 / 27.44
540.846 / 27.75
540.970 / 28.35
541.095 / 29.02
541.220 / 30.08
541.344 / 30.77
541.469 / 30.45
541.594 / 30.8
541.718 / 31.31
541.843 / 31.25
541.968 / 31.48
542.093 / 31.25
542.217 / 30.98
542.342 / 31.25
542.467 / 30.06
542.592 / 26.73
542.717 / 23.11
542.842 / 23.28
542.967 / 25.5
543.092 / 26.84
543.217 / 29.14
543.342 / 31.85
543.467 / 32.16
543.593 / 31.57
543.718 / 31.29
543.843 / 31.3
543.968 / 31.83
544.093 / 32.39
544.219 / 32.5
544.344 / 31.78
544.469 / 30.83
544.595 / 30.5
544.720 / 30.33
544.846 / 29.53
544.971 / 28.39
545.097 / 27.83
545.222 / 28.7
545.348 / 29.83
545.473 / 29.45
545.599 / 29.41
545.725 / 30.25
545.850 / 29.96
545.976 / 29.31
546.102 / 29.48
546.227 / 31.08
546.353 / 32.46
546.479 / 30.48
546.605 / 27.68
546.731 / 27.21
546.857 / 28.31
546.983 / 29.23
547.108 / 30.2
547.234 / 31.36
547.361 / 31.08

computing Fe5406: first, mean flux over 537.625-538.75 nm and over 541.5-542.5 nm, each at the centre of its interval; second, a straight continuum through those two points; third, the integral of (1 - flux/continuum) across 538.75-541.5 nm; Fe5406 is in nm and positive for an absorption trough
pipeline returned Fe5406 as 0.20 nm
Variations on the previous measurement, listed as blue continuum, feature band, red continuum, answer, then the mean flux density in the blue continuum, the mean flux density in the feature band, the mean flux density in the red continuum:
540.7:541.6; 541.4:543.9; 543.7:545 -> 0.044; 29.3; 29.6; 31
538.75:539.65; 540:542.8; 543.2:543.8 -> 0.150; 29.9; 29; 31.3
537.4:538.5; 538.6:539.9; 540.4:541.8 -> 0.019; 30.2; 29.3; 29.1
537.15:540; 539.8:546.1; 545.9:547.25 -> 0.059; 29.6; 29.4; 29.7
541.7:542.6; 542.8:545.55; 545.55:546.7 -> 0.038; 30.7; 29.9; 29.9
